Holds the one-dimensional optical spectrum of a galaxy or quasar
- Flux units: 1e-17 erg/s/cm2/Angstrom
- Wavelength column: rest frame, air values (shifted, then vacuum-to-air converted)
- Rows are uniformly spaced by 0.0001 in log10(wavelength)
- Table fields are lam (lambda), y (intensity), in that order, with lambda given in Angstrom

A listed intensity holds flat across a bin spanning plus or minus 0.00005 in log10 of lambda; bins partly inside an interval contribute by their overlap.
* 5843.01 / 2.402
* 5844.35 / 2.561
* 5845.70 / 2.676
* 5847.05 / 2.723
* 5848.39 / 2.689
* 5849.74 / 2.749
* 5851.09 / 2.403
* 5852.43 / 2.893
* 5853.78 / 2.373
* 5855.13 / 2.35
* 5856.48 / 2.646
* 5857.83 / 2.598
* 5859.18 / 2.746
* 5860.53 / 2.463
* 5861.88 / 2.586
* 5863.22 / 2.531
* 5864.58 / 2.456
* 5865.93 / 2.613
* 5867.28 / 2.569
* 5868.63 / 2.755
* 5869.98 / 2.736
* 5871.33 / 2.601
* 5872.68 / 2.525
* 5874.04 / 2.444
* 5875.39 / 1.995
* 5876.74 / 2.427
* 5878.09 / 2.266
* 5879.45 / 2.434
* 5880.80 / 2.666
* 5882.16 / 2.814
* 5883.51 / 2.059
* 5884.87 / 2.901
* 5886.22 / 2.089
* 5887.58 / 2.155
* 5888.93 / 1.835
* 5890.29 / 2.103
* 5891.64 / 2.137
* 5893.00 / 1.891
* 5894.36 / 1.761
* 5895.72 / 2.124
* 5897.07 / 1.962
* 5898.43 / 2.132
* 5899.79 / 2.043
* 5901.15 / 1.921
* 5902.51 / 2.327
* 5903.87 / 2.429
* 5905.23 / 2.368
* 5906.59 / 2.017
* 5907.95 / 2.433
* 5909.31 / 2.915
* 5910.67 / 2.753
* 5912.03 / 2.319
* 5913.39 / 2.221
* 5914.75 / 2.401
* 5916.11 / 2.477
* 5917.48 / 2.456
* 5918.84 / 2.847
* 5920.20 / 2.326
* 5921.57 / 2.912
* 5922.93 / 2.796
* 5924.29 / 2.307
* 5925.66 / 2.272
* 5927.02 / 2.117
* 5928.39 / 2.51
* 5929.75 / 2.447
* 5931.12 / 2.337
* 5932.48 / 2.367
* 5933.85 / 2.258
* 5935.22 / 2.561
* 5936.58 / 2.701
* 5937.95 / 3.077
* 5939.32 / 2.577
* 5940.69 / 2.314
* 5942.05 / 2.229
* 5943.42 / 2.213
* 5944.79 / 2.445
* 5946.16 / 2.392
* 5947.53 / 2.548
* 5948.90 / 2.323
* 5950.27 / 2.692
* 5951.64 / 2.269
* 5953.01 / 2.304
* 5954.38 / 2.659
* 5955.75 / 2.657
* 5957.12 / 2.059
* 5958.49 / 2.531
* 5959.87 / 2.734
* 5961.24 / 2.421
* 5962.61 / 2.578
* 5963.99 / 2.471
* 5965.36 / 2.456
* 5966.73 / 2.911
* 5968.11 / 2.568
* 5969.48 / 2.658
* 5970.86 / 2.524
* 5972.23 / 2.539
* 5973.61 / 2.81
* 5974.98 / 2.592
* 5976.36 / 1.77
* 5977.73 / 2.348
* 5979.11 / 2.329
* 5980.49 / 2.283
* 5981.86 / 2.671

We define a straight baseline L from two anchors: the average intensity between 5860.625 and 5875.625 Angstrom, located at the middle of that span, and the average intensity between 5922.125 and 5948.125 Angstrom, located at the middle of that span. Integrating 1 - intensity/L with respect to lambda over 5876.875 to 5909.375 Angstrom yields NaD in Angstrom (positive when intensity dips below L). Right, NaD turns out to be 3.6 Angstrom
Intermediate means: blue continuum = 2.54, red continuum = 2.45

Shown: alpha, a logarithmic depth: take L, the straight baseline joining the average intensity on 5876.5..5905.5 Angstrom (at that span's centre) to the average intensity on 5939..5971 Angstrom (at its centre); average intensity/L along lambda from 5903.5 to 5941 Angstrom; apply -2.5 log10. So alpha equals -0.06 mag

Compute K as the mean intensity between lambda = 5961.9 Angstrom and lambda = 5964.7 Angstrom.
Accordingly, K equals 2.52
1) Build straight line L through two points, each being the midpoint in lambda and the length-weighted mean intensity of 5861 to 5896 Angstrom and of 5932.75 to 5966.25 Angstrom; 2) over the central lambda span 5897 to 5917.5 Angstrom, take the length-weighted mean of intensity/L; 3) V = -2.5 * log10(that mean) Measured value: 0.04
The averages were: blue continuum 2.37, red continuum 2.48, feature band 2.33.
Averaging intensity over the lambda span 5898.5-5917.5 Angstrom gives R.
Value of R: 2.35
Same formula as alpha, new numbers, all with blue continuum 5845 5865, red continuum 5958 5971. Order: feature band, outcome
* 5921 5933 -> 0.06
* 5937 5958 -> 0.06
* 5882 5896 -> 0.20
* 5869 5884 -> 0.06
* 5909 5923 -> 0.01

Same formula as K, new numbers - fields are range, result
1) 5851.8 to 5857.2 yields 2.56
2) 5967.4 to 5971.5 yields 2.58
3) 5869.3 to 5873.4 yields 2.62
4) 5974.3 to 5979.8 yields 2.26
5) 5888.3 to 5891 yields 1.98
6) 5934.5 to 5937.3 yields 2.63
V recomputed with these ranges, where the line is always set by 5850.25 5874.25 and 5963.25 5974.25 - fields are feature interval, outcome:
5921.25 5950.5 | 0.06 mag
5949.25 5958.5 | 0.07 mag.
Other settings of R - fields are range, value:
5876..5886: 2.49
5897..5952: 2.42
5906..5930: 2.48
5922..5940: 2.49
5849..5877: 2.55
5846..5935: 2.41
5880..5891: 2.33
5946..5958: 2.44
